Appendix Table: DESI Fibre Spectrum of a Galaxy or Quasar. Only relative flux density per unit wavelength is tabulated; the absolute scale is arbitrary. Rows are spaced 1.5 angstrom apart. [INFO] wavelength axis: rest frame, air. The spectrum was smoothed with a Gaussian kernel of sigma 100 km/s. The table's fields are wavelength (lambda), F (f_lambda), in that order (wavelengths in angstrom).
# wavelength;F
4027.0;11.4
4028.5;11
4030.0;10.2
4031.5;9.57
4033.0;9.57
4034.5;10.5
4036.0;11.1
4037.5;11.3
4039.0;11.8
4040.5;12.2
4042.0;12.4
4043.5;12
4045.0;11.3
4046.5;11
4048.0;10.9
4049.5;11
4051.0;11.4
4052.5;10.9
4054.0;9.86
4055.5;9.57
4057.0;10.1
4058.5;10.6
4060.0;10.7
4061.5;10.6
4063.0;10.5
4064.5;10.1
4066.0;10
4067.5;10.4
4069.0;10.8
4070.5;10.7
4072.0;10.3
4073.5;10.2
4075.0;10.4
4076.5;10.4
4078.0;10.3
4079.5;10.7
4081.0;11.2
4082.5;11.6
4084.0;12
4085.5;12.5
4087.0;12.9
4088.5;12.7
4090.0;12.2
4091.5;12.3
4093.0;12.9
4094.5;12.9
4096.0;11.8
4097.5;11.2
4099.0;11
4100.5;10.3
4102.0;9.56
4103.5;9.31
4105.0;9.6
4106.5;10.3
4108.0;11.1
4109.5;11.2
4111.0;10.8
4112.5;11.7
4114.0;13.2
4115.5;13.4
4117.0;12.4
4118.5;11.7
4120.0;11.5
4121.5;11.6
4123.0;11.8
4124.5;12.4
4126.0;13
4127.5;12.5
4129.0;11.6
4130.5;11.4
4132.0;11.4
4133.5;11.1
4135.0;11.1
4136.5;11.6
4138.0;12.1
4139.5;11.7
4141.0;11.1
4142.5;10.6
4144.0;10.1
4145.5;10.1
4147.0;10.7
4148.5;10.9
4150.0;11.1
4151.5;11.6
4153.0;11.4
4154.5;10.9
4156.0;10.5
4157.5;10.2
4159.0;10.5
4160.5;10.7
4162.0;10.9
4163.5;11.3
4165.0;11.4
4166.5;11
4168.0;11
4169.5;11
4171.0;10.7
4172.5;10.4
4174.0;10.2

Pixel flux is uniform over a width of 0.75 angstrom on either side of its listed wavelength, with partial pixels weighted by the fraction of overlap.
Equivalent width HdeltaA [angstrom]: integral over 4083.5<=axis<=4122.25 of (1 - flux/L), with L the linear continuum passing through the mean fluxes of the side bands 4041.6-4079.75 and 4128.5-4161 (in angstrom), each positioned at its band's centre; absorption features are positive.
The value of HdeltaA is -2.8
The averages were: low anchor 10.6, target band 11.6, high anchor 11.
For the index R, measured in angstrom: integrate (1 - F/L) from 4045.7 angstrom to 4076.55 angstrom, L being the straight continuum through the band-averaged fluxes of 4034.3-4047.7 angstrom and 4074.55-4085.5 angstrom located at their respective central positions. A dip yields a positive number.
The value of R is 2.2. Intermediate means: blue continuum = 11.5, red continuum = 11.1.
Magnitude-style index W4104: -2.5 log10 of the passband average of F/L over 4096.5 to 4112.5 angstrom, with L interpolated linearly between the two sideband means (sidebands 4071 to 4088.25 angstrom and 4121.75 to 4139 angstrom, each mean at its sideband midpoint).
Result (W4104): 0.10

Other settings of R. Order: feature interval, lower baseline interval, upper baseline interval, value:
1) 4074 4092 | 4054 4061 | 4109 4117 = -0.8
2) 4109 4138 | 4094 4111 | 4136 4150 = -2.7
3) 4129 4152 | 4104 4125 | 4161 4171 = 0.4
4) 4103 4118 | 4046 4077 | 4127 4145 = -0.4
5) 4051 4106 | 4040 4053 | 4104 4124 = 2.7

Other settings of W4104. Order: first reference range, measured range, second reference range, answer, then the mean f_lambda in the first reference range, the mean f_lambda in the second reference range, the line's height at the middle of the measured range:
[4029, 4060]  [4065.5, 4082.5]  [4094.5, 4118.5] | 0.048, 10.9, 11.2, 11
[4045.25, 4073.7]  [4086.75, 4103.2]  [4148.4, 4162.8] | -0.101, 10.5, 10.9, 10.7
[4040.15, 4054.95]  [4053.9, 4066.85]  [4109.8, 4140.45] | 0.112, 11.2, 11.9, 11.4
